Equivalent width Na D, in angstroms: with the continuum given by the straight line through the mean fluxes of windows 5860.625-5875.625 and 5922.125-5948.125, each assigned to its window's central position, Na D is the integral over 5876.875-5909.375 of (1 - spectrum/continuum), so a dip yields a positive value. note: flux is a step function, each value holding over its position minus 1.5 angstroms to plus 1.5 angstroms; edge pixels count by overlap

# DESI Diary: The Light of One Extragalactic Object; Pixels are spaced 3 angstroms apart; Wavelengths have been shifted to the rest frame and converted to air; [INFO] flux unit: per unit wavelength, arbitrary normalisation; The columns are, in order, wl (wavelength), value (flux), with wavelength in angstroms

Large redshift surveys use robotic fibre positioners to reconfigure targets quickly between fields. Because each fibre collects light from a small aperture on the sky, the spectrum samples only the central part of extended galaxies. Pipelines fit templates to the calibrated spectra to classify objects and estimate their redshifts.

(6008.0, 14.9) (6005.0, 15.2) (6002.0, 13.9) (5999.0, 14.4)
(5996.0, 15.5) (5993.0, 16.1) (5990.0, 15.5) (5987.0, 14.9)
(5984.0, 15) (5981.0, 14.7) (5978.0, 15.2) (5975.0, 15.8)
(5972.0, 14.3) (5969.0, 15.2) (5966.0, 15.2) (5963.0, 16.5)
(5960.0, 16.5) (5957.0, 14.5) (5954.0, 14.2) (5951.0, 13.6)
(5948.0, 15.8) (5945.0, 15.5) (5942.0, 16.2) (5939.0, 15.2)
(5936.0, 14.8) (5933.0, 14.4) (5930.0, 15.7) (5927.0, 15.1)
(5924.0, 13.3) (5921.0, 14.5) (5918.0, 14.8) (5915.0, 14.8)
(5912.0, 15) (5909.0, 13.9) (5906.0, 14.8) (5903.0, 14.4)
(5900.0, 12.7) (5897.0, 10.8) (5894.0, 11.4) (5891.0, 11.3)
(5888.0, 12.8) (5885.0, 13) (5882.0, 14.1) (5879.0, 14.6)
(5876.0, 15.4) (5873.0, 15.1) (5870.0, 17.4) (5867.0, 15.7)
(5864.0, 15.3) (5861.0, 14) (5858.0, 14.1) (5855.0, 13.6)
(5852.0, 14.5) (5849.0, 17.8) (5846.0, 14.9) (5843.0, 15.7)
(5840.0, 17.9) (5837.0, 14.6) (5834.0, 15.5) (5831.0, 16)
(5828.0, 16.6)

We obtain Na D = 4.9 angstroms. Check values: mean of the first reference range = 15.6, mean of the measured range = 13.1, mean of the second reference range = 15.1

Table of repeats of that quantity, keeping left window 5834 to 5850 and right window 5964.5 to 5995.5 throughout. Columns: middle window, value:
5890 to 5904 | 3.25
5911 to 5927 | 1.09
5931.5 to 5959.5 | 0.81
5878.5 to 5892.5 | 2.43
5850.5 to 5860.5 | 1.20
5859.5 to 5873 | 0.31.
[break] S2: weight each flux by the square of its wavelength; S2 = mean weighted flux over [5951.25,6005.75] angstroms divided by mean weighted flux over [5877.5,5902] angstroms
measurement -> 1.2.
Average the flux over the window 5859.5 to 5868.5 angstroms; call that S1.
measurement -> 15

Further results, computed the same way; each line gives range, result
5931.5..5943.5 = 15.2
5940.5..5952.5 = 15.3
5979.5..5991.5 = 15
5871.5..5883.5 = 14.8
